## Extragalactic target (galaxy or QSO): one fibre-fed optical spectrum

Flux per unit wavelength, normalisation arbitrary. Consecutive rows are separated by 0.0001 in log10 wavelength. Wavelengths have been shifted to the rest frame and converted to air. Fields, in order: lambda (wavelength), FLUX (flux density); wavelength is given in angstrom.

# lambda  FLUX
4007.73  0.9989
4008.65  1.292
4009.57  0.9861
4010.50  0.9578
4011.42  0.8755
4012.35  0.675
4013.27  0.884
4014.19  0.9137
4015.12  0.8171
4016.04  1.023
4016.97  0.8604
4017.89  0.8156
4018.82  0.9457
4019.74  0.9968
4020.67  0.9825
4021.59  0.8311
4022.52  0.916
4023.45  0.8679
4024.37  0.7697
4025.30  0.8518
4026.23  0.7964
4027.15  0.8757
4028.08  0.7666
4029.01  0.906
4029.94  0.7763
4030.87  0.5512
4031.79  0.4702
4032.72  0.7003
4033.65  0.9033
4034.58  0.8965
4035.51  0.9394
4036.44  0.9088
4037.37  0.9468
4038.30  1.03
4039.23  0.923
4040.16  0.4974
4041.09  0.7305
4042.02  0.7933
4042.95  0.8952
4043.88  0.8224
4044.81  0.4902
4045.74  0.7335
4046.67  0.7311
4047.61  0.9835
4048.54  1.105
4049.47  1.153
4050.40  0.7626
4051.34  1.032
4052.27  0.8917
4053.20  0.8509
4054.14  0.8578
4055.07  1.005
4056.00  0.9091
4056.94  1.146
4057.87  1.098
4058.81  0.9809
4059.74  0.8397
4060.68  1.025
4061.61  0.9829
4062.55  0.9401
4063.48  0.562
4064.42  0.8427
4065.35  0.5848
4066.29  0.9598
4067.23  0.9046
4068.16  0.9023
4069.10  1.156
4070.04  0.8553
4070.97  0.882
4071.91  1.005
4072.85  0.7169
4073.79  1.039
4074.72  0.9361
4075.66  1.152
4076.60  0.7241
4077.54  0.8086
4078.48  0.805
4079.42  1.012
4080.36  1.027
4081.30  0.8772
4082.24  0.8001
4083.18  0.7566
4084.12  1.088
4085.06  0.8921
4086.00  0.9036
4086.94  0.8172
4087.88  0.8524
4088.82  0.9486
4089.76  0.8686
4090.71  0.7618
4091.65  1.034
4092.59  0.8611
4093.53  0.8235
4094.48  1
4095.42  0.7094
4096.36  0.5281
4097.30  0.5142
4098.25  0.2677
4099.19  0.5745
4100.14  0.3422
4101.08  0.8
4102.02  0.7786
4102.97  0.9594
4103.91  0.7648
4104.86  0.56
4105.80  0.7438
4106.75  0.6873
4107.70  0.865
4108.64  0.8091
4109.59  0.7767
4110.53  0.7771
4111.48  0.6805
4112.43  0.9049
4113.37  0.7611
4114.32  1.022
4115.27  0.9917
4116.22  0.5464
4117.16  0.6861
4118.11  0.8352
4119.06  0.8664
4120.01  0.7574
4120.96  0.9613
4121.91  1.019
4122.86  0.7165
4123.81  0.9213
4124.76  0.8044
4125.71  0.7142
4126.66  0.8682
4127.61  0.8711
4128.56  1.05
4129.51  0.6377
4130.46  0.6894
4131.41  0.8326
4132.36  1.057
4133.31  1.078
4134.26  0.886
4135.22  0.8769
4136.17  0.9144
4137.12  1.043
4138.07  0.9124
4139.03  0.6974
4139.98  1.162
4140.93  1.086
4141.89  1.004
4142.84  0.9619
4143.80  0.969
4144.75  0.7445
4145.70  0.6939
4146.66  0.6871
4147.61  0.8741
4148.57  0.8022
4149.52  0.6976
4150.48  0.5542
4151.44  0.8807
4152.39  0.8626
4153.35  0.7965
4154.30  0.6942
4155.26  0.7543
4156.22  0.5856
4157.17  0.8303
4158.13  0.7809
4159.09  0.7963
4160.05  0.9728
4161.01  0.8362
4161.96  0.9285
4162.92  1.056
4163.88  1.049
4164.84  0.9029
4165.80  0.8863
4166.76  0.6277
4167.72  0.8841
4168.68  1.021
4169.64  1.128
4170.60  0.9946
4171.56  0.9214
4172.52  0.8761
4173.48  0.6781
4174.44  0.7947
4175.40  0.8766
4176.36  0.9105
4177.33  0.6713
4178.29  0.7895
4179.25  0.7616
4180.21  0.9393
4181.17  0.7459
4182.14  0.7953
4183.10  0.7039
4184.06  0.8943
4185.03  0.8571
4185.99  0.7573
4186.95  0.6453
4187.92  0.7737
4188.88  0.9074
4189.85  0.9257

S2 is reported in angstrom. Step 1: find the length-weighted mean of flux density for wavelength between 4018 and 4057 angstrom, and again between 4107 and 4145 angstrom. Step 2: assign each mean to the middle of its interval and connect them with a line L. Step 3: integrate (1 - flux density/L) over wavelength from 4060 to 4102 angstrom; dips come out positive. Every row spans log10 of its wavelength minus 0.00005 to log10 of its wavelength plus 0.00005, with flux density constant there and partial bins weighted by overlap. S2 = 1.2 angstrom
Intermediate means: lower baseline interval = 0.852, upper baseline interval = 0.869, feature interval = 0.837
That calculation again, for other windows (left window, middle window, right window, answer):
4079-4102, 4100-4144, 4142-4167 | -2.1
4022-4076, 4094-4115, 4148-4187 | 3.2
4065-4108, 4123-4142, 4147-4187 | -1.7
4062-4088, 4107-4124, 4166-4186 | 0.9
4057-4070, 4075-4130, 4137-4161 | 4.1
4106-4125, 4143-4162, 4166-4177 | 1.6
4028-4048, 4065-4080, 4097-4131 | -2.4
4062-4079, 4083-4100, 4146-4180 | 1.7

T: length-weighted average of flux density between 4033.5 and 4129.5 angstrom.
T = 0.846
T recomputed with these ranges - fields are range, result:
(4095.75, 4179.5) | 0.82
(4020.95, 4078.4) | 0.868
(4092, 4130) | 0.77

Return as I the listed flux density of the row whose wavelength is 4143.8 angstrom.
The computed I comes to 0.969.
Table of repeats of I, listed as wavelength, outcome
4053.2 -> 0.8509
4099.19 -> 0.5745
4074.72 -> 0.9361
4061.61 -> 0.9829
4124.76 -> 0.8044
